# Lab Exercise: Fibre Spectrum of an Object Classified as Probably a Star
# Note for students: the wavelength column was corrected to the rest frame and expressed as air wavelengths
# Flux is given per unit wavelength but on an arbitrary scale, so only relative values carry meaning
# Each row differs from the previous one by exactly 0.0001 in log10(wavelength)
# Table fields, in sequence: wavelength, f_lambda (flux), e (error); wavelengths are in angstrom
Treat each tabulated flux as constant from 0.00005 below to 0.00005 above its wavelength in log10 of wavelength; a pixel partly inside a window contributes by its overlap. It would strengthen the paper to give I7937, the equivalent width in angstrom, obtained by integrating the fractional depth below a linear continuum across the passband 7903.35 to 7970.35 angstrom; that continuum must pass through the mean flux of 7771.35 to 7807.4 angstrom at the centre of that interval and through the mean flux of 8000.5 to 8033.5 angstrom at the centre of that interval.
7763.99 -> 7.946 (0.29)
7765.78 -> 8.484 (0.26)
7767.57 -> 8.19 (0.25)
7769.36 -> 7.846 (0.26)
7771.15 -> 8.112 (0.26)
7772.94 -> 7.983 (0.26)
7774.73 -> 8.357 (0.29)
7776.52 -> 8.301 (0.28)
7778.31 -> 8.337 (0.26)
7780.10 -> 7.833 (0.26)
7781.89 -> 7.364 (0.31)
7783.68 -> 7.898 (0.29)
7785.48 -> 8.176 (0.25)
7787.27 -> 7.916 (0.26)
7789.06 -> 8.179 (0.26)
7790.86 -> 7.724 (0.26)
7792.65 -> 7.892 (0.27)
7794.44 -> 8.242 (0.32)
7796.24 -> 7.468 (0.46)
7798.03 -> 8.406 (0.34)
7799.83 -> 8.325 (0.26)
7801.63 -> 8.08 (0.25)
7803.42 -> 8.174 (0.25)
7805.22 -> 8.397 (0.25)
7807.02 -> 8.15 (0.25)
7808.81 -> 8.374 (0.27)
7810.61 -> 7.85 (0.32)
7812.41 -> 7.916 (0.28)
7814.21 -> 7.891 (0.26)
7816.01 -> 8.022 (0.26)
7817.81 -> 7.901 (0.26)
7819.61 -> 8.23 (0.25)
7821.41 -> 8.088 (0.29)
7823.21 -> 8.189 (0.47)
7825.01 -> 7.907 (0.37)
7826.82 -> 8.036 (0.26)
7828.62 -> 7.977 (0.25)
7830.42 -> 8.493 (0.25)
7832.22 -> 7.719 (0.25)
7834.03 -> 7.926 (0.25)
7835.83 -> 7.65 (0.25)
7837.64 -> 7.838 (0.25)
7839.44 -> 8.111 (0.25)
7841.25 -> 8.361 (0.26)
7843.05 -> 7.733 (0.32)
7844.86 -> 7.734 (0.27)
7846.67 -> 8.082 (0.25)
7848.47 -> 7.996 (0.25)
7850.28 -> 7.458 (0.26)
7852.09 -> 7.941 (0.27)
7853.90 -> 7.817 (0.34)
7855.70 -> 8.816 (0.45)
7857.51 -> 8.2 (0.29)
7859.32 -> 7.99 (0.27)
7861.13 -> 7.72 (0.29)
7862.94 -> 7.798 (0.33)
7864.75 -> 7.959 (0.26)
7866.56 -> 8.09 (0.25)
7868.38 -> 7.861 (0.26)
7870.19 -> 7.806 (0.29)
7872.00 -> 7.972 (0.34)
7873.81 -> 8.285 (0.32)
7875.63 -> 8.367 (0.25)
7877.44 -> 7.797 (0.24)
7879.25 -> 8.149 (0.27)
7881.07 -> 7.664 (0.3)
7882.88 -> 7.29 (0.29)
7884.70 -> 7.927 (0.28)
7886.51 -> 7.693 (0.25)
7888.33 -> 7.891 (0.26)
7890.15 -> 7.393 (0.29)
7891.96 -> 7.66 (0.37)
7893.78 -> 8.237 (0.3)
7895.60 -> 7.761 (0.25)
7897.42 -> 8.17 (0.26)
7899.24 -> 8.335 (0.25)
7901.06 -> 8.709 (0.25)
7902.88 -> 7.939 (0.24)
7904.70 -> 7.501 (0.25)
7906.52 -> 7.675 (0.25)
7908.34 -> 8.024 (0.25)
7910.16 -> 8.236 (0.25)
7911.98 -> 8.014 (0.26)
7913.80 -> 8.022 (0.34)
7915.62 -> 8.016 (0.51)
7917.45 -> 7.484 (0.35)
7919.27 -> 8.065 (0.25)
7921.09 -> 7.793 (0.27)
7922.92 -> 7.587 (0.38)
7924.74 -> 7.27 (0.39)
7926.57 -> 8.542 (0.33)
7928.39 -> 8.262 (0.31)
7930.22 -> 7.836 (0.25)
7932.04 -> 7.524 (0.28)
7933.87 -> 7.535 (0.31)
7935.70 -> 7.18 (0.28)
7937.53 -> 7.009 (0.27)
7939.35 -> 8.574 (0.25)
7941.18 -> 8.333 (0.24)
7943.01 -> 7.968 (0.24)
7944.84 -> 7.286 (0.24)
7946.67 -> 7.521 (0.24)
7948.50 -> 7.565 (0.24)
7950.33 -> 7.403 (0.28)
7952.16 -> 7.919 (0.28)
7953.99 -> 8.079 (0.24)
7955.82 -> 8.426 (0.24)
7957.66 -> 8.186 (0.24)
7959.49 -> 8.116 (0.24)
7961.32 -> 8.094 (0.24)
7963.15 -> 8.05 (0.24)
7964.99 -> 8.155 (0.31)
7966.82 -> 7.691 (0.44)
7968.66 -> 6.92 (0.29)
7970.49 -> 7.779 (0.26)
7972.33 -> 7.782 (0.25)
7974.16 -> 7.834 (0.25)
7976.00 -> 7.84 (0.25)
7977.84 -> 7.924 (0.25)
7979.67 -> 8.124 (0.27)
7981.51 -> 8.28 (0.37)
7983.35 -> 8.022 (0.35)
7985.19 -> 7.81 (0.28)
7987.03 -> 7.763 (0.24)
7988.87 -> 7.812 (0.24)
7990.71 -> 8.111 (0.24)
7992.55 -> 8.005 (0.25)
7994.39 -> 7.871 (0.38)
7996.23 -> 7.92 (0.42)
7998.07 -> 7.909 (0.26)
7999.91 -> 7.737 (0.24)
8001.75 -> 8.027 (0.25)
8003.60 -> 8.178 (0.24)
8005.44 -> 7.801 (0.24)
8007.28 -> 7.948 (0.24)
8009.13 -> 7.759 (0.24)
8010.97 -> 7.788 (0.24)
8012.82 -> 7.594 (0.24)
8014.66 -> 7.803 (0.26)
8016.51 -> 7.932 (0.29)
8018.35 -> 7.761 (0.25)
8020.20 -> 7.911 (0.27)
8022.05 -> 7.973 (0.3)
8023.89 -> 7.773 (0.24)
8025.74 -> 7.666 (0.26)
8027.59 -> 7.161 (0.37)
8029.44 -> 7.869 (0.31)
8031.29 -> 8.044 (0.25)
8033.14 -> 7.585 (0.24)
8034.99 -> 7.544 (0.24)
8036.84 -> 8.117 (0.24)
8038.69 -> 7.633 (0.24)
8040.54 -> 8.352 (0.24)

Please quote 0.6 angstrom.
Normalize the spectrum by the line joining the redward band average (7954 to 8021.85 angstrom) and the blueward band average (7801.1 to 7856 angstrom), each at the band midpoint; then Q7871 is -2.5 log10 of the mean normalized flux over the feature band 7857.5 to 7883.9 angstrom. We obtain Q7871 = 0.01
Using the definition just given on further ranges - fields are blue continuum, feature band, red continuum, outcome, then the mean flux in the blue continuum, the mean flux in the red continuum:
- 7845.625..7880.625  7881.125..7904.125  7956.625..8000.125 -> 0.01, 8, 7.91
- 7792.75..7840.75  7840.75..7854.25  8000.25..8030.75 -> 0.02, 8.05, 7.81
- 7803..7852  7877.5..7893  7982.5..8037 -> 0.03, 8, 7.84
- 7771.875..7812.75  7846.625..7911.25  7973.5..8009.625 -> 0.01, 8.06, 7.93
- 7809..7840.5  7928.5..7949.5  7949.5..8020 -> 0.03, 7.99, 7.9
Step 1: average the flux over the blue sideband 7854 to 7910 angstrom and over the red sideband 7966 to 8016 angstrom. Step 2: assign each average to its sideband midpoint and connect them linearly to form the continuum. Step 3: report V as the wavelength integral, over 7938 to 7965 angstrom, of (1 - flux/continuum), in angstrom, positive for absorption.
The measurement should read -0.22 angstrom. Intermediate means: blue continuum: 7.96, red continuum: 7.85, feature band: 7.96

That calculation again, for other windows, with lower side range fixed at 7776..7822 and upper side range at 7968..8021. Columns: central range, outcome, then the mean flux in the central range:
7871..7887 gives 0.1 angstrom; 7.91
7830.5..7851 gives 0.3 angstrom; 7.9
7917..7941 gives 0.5 angstrom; 7.77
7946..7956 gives 0.2 angstrom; 7.78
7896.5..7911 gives -0.2 angstrom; 8.07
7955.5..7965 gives -0.3 angstrom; 8.15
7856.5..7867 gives 0.0 angstrom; 7.96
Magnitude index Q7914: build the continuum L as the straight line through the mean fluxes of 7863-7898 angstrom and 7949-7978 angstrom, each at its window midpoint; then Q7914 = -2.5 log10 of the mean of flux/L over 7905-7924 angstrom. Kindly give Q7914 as 0.001 mag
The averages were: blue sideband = 7.89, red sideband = 7.88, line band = 7.88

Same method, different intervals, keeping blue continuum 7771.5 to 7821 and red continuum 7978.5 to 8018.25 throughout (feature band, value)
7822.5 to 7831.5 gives -0.01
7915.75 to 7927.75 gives 0.02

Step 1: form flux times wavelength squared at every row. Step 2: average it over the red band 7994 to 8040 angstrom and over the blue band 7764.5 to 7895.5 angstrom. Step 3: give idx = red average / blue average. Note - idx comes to 1.0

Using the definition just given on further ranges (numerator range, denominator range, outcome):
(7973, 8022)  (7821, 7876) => 1.03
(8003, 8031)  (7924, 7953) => 1.03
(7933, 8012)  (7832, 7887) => 1.02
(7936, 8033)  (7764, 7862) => 1.02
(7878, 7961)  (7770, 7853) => 1.01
